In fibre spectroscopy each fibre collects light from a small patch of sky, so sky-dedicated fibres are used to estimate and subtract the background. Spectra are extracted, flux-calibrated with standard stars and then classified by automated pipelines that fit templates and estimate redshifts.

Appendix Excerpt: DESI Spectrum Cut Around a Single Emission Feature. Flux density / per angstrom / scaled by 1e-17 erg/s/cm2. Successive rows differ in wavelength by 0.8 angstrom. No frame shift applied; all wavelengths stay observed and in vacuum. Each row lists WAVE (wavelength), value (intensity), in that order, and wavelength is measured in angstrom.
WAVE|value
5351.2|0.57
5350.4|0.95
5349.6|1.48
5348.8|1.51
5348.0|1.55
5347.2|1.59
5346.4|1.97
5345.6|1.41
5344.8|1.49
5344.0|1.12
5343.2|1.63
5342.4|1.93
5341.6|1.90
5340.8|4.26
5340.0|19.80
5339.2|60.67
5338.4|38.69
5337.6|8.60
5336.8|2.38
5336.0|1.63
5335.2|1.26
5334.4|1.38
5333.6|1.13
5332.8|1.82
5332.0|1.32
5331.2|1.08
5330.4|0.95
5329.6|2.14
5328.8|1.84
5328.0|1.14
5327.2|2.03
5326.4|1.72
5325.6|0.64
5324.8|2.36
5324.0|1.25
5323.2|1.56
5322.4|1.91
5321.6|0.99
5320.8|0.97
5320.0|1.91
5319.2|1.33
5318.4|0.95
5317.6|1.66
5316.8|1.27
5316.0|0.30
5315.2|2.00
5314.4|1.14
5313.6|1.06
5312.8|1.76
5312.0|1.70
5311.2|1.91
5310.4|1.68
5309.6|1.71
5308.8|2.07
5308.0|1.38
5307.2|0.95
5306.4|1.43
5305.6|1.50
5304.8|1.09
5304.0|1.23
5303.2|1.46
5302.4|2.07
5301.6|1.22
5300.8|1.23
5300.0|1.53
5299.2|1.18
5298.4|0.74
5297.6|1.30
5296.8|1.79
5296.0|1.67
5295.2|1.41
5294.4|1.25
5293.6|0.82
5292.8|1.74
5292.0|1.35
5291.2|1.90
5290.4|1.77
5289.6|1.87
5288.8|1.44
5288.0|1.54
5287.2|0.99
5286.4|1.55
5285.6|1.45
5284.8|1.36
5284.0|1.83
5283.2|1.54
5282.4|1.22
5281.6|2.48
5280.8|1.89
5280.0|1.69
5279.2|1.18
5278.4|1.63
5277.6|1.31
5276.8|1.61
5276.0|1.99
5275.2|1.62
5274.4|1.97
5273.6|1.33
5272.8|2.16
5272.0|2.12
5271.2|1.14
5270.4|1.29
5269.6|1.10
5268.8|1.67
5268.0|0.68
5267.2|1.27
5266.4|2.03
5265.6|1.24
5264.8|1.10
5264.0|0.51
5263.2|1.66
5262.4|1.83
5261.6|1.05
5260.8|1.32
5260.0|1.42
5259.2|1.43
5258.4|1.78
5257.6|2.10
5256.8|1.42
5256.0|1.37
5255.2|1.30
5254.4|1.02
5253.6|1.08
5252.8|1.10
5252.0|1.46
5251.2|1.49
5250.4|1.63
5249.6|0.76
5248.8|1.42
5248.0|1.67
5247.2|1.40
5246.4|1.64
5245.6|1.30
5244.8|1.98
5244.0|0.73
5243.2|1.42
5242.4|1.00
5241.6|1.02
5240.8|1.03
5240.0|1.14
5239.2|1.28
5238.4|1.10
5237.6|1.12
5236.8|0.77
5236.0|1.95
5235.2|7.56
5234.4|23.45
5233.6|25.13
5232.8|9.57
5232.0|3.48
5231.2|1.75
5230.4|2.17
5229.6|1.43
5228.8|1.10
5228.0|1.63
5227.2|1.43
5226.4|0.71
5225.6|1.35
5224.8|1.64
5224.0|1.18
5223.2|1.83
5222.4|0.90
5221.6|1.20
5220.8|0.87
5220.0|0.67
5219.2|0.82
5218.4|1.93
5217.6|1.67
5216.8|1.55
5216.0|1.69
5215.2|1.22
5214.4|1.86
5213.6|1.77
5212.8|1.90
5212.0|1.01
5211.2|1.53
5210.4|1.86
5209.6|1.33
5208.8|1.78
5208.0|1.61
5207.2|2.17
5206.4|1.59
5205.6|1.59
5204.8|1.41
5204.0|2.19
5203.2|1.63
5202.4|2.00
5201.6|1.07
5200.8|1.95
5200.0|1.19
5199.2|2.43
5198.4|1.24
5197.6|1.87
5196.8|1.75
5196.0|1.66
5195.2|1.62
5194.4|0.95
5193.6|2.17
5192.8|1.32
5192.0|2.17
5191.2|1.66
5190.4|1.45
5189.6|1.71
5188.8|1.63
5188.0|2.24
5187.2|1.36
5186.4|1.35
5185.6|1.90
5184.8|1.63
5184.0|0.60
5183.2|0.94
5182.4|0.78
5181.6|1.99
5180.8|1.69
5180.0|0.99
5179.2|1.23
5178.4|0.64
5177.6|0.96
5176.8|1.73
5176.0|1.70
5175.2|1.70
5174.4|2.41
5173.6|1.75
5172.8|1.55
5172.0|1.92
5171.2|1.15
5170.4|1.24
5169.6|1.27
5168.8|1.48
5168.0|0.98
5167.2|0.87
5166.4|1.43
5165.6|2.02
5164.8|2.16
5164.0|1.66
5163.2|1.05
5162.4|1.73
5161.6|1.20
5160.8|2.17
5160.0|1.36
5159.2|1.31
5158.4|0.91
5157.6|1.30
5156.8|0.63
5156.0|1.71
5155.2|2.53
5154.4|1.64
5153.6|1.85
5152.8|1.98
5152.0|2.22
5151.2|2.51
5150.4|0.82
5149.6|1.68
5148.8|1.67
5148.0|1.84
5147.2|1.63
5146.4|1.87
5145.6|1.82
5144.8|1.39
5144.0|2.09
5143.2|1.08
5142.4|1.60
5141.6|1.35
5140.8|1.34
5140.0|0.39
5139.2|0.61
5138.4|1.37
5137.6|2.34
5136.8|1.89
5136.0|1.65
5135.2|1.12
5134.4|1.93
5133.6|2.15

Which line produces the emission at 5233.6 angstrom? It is H-beta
